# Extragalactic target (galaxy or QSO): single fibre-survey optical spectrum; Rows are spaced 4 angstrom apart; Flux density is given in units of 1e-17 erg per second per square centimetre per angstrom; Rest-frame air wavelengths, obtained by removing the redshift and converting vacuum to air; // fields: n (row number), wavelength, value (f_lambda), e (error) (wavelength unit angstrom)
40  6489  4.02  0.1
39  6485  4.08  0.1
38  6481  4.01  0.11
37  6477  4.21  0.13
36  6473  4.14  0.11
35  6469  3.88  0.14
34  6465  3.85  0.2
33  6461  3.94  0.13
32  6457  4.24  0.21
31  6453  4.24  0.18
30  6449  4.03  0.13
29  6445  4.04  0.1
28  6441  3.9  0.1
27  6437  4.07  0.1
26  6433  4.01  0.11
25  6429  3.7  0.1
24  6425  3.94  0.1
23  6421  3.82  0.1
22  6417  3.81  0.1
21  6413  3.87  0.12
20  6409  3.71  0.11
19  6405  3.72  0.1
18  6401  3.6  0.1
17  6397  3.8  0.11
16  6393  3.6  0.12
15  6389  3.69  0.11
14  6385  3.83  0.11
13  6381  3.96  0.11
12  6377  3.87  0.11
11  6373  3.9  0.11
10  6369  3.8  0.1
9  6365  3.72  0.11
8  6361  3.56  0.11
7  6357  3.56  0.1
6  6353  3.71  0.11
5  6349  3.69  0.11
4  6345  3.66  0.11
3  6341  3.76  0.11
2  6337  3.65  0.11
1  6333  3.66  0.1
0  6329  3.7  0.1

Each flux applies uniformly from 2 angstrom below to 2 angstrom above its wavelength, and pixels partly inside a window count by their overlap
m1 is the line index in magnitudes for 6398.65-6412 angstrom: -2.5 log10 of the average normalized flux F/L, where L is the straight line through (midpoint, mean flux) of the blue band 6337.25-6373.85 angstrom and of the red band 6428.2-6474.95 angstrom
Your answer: 0.05 mag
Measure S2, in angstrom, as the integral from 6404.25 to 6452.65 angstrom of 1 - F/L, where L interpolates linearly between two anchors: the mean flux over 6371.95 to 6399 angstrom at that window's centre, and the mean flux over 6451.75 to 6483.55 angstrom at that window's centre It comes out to 0.5 angstrom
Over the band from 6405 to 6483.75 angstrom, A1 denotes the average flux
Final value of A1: 3.96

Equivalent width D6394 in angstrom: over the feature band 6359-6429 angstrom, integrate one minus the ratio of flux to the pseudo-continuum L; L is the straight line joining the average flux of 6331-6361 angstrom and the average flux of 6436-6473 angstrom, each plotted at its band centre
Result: 0.9 angstrom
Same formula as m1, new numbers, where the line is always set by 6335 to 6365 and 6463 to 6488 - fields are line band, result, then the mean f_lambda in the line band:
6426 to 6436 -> 0.004 mag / 3.89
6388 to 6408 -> 0.034 mag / 3.68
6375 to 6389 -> -0.030 mag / 3.86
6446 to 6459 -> -0.053 mag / 4.16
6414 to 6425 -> 0.006 mag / 3.84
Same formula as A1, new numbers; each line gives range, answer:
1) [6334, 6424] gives 3.74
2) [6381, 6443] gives 3.81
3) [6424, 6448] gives 3.95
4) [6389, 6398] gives 3.69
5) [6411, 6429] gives 3.84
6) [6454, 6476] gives 4.03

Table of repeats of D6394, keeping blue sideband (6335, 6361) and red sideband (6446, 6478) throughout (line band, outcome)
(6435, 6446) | 0.0 angstrom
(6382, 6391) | 0.0 angstrom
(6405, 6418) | 0.3 angstrom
